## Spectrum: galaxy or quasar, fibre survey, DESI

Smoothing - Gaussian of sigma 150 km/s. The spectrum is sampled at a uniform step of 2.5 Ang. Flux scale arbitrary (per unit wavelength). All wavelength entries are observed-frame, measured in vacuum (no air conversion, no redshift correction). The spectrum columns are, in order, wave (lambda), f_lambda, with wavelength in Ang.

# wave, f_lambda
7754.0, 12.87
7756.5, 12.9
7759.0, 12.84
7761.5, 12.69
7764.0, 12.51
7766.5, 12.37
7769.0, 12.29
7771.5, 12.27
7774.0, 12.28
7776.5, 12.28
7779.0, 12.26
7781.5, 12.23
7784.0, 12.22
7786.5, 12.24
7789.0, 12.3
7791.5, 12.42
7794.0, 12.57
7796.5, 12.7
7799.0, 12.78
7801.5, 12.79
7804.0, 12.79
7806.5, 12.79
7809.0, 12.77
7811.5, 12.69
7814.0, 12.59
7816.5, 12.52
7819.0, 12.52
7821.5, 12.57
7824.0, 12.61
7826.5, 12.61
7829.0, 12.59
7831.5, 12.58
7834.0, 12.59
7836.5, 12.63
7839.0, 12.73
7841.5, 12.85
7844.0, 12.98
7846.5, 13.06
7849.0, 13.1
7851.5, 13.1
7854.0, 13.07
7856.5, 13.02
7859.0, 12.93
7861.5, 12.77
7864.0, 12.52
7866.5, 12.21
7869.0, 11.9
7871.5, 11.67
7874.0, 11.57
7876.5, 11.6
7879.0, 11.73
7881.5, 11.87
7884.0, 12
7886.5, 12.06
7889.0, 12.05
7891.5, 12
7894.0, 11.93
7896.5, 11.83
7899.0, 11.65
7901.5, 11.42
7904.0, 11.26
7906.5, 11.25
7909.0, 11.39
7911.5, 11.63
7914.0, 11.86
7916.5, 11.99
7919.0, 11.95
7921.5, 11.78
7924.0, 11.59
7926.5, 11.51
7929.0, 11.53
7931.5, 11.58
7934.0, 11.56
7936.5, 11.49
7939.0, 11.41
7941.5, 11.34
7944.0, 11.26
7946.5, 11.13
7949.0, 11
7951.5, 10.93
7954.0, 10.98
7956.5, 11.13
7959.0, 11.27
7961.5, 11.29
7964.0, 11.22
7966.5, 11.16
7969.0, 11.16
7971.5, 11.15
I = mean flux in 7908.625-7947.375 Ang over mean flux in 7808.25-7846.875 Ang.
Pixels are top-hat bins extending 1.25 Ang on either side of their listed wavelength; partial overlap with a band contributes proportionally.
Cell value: 0.91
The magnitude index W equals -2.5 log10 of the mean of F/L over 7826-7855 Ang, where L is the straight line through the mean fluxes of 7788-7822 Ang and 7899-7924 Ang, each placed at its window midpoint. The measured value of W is -0.05 mag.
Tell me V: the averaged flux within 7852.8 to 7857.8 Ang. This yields 13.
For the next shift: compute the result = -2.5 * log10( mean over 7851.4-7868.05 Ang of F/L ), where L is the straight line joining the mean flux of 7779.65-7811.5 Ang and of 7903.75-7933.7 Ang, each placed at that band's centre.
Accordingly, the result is -0.061 mag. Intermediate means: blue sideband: 12.6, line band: 12.8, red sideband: 11.6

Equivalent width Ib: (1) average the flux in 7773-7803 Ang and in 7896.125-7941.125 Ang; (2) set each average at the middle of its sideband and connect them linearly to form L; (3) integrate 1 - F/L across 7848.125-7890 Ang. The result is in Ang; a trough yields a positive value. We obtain -1.4 Ang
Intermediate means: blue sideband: 12.4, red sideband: 11.6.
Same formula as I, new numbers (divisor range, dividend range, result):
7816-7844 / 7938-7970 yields 0.88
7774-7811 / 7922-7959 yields 0.91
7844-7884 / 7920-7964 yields 0.91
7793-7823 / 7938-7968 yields 0.88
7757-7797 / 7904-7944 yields 0.93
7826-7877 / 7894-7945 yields 0.92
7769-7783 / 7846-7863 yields 1.06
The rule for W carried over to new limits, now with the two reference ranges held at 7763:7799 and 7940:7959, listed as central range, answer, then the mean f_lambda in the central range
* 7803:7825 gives -0.05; 12.6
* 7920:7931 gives -0.03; 11.6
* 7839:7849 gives -0.09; 13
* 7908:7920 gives -0.04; 11.8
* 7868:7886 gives -0.01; 11.8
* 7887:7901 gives -0.03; 11.9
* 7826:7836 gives -0.05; 12.6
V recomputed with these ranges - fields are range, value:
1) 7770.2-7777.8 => 12.3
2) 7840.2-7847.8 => 13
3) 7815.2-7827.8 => 12.6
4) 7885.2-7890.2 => 12.1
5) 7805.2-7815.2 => 12.7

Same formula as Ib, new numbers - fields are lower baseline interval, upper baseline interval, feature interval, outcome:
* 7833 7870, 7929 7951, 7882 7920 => 0.7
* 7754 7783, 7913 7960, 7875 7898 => -0.3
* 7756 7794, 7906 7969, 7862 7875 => -0.2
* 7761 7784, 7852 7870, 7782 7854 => -1.0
